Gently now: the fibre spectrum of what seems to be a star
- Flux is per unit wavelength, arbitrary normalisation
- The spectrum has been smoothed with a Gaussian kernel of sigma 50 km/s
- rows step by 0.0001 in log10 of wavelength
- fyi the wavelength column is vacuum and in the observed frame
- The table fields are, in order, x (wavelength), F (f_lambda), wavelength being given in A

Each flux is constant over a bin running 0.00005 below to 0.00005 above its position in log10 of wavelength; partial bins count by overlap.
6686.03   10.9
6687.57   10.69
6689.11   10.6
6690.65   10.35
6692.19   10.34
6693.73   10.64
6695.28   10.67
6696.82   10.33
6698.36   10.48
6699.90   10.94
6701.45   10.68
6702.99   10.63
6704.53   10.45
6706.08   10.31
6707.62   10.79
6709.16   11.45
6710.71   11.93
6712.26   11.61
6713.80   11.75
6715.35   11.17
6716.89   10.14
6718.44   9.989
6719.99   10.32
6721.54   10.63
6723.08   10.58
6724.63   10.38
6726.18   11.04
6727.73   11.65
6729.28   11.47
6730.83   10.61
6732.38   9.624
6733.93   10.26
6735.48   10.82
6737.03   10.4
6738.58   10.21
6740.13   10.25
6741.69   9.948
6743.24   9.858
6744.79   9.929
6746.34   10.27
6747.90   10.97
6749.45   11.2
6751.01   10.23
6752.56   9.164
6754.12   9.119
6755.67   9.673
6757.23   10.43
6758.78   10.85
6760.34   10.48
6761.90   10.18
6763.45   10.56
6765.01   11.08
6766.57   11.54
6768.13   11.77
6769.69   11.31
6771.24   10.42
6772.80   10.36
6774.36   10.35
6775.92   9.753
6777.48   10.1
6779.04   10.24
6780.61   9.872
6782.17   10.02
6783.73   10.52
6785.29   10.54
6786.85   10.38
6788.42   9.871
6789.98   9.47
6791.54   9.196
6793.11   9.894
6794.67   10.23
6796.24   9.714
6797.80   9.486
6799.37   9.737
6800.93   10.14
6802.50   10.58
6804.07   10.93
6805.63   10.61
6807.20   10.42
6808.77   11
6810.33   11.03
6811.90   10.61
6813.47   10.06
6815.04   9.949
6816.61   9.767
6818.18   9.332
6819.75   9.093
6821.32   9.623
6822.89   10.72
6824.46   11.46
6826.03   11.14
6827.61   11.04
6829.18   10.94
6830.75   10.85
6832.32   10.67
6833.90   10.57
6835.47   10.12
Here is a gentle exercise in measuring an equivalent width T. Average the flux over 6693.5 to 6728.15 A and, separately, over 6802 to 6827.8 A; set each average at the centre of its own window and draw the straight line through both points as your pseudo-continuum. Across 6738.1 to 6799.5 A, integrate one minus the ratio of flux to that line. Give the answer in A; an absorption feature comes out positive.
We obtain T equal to 2.0 A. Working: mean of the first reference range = 10.8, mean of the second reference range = 10.4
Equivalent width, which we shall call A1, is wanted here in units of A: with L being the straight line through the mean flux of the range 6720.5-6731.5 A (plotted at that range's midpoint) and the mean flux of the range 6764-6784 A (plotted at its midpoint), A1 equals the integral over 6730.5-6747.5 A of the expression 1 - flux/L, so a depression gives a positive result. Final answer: 0.95 A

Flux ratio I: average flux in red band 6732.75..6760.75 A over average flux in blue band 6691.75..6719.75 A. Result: 0.95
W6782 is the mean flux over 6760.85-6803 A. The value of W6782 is 10.3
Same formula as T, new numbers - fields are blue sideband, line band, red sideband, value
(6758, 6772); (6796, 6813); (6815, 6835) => 0.3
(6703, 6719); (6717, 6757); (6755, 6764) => 1.1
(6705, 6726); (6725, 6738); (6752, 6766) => -0.1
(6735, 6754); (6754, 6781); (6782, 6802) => -1.1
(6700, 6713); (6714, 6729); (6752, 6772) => 0.2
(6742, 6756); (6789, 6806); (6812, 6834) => 0.5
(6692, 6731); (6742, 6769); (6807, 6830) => 0.6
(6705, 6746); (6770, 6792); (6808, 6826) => 0.7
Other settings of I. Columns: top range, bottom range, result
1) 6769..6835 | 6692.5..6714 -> 0.95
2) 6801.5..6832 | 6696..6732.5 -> 0.97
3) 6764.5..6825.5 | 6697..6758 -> 0.98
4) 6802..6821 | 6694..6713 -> 0.95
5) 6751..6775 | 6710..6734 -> 0.97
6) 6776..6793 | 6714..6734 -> 0.94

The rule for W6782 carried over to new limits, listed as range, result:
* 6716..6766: 10.4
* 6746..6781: 10.4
